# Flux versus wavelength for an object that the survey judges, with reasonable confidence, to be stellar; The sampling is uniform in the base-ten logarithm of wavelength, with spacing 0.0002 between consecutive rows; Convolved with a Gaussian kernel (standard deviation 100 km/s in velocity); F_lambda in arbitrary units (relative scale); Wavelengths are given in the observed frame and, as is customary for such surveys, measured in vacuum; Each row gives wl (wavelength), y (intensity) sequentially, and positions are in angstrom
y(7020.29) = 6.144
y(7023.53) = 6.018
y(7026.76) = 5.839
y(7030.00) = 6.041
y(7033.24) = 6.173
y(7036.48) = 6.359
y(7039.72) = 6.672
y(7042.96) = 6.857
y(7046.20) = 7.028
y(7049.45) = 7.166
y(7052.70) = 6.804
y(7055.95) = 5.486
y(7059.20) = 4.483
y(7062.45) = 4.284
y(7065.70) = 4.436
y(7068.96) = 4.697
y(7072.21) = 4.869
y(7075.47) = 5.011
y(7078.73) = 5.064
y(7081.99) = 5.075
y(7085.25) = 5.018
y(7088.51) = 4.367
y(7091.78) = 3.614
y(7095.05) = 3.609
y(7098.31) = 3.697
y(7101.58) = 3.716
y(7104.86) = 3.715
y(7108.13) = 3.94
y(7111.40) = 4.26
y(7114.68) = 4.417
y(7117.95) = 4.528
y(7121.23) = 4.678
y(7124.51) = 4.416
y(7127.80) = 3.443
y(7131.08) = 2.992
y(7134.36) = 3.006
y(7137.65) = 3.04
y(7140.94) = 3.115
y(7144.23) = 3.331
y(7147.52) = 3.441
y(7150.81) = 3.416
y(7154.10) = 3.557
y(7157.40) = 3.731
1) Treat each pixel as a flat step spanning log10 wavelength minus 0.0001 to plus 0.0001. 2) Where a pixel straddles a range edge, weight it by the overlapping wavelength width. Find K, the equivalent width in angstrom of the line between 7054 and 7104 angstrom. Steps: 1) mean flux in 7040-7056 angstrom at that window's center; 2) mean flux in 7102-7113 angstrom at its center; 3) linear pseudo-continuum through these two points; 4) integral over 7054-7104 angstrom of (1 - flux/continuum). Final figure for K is 7.4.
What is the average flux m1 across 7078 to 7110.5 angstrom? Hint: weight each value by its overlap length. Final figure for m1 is 4.16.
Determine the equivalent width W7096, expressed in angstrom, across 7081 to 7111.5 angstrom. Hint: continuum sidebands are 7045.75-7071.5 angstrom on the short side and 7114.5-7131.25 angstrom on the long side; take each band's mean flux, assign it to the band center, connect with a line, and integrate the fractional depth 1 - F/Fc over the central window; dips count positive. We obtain 4.0 angstrom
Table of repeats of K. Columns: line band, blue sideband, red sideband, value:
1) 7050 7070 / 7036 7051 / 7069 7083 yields 2.6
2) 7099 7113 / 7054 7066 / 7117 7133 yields 1.0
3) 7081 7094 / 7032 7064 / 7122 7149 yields 1.2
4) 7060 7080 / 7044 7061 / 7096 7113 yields 2.5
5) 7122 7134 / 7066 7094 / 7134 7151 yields -0.2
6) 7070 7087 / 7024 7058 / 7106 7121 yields 1.0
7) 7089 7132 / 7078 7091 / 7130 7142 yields -1.1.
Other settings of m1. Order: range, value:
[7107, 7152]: 3.72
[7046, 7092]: 5.15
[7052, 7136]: 4.34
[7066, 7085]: 4.91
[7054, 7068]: 4.72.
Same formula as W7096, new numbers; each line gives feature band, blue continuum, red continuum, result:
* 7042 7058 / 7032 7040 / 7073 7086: -1.76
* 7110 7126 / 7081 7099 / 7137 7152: -3.10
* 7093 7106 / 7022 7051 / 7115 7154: 2.65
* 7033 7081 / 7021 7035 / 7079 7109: -4.15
